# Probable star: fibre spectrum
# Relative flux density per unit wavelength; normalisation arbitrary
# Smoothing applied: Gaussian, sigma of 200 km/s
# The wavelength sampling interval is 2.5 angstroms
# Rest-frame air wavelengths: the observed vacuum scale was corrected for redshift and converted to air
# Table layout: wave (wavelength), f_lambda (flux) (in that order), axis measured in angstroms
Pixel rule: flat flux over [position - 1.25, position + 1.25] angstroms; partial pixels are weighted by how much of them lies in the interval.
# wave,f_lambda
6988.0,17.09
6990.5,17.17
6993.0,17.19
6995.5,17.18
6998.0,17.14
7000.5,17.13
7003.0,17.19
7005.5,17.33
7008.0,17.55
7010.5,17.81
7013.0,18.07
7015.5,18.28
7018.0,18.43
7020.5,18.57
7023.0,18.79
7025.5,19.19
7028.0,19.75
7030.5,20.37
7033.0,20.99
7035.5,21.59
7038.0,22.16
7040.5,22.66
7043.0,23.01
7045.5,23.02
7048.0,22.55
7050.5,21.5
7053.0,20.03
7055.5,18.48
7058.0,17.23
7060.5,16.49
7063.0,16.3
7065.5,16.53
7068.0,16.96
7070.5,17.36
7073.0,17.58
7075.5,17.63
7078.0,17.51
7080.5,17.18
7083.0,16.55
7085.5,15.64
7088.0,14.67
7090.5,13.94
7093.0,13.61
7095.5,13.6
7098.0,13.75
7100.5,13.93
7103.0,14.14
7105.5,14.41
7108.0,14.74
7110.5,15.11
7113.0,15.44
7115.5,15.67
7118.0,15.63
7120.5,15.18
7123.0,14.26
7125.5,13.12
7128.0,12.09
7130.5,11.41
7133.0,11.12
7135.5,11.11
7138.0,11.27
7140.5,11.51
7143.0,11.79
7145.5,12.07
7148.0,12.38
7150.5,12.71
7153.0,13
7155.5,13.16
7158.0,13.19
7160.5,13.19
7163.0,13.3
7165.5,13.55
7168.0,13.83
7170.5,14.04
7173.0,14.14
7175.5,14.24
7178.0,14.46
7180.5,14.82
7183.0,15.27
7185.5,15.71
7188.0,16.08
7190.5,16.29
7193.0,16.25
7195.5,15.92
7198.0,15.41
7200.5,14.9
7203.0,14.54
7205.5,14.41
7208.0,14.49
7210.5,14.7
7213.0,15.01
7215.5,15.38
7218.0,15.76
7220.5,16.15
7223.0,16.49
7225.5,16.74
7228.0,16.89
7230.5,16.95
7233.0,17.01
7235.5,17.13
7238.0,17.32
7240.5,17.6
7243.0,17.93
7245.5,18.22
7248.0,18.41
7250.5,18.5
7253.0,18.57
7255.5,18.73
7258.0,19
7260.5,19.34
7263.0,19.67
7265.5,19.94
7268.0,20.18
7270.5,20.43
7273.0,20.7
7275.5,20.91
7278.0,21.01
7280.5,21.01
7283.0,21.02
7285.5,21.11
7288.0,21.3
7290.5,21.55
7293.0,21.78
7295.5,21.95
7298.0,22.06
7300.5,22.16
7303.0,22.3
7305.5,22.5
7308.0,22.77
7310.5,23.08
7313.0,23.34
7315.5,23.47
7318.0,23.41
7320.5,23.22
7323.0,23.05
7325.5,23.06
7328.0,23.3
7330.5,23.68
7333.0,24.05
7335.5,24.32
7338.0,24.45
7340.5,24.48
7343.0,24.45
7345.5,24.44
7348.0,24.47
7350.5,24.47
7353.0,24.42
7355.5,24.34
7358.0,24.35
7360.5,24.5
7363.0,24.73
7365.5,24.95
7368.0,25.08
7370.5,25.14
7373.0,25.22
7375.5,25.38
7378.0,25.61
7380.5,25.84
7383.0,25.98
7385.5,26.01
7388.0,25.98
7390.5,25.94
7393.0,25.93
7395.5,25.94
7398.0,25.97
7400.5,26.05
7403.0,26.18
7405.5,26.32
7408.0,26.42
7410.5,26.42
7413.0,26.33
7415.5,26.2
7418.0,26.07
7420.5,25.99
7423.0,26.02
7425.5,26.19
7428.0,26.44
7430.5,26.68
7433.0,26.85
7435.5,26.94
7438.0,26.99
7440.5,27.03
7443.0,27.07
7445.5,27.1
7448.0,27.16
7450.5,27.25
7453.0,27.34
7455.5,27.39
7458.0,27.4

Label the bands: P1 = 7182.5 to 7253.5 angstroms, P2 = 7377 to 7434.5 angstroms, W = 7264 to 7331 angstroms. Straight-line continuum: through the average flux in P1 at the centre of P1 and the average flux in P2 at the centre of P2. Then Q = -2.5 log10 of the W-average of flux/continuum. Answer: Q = -0.08 mag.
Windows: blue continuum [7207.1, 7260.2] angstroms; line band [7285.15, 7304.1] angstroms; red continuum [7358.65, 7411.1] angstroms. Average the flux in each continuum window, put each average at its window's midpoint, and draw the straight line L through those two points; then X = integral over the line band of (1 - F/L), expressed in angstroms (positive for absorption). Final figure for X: -1.2 angstroms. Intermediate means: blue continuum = 17.1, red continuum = 25.7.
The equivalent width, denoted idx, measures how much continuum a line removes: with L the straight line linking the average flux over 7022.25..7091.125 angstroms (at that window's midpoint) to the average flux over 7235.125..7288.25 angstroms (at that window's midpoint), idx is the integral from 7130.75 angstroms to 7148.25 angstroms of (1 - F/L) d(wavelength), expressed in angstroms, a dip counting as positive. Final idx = 6.9 angstroms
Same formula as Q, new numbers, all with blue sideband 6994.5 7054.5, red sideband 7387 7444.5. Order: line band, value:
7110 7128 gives 0.398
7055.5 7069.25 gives 0.199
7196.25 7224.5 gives 0.439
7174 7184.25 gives 0.452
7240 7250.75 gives 0.277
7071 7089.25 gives 0.225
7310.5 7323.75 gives 0.062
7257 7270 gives 0.203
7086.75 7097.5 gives 0.433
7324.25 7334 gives 0.061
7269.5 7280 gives 0.152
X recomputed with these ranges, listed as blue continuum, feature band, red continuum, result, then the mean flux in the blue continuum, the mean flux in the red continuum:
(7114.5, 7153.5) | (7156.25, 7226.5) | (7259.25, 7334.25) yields 4.6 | 12.7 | 21.9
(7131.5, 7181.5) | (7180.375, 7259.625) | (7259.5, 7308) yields 2.4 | 12.9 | 21.2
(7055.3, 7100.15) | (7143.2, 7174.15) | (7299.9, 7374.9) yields 9.0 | 16.1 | 23.9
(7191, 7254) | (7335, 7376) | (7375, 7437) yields -2.1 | 16.4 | 26.2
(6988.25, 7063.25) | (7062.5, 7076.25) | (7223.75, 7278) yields 1.4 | 19.1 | 18.6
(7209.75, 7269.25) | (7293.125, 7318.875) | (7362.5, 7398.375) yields -1.6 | 17.6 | 25.6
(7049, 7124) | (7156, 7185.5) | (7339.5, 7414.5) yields 7.4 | 16.1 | 25.4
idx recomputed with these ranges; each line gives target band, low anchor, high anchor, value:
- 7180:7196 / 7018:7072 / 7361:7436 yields 4.6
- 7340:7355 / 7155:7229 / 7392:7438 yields -1.0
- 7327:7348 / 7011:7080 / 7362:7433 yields 0.5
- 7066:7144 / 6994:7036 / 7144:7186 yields 5.8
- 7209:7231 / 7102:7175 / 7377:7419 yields 1.8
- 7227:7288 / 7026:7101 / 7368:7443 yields 9.6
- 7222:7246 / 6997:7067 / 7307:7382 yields 5.6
